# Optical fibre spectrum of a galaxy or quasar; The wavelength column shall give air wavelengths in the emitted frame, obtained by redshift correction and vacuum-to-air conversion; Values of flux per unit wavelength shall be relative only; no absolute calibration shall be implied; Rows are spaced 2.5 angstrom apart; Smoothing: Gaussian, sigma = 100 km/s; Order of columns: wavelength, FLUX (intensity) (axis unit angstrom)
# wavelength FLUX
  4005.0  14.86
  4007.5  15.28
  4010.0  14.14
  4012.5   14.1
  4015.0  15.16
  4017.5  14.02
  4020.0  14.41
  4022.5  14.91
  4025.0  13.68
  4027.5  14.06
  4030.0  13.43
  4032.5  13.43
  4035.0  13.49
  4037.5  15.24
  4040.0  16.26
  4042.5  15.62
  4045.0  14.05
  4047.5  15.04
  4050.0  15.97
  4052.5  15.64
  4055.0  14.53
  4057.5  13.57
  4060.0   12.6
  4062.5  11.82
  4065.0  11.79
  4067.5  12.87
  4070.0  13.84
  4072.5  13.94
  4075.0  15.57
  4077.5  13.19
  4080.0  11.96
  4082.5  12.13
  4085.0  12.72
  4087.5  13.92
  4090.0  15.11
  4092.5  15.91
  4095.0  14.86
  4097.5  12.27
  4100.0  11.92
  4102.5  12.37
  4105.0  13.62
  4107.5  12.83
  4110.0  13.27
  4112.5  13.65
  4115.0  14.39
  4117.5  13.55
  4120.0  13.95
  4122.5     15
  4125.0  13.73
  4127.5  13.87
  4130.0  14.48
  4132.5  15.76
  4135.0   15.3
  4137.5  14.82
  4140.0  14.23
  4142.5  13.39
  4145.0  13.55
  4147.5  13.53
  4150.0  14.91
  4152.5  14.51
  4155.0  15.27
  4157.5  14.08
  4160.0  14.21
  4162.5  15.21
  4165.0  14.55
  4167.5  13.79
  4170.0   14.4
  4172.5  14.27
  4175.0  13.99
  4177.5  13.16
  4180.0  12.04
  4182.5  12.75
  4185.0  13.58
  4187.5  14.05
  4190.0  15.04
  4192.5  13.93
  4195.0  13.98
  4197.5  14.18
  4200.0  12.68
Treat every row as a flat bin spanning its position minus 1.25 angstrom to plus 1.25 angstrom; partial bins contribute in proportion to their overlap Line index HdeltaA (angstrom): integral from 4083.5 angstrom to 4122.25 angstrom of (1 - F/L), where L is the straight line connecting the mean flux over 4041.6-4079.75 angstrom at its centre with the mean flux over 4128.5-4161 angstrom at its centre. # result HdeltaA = 1.5 angstrom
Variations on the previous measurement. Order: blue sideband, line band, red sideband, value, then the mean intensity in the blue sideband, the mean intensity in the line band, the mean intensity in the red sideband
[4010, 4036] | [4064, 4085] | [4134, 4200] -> 1.4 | 14.1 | 13.2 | 14.1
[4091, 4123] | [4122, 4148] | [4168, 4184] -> -1.5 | 13.6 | 14.3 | 13.5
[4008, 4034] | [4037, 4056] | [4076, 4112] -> -2.0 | 14.2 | 15.3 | 13.3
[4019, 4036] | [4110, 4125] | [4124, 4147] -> 0.3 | 13.9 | 14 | 14.3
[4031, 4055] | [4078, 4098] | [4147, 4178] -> 1.4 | 14.9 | 13.6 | 14.3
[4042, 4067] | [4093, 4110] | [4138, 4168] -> 1.2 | 14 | 13.1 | 14.3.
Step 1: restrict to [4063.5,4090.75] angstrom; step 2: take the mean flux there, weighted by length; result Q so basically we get 13.3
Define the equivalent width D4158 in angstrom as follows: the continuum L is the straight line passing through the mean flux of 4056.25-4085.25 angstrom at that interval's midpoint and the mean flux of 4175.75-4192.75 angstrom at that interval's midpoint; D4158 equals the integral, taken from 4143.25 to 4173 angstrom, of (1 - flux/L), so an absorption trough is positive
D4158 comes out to -2.1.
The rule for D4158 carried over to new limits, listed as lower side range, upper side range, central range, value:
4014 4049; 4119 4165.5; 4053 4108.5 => 4.23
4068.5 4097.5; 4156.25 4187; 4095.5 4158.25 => -0.45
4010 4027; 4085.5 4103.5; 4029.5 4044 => -0.44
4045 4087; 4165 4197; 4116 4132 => -0.57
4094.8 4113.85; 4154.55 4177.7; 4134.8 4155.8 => -0.69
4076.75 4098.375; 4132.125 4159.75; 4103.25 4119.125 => 0.47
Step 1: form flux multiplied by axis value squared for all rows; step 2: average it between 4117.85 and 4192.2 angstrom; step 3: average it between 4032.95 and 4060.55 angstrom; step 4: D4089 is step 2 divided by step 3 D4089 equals 1.01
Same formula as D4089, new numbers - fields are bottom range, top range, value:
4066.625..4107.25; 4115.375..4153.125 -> 1.08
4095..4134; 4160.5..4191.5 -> 1.05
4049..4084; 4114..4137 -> 1.10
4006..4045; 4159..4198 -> 1.04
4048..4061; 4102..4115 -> 0.94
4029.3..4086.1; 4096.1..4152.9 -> 1.03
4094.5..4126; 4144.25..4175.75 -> 1.09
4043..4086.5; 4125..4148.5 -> 1.09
